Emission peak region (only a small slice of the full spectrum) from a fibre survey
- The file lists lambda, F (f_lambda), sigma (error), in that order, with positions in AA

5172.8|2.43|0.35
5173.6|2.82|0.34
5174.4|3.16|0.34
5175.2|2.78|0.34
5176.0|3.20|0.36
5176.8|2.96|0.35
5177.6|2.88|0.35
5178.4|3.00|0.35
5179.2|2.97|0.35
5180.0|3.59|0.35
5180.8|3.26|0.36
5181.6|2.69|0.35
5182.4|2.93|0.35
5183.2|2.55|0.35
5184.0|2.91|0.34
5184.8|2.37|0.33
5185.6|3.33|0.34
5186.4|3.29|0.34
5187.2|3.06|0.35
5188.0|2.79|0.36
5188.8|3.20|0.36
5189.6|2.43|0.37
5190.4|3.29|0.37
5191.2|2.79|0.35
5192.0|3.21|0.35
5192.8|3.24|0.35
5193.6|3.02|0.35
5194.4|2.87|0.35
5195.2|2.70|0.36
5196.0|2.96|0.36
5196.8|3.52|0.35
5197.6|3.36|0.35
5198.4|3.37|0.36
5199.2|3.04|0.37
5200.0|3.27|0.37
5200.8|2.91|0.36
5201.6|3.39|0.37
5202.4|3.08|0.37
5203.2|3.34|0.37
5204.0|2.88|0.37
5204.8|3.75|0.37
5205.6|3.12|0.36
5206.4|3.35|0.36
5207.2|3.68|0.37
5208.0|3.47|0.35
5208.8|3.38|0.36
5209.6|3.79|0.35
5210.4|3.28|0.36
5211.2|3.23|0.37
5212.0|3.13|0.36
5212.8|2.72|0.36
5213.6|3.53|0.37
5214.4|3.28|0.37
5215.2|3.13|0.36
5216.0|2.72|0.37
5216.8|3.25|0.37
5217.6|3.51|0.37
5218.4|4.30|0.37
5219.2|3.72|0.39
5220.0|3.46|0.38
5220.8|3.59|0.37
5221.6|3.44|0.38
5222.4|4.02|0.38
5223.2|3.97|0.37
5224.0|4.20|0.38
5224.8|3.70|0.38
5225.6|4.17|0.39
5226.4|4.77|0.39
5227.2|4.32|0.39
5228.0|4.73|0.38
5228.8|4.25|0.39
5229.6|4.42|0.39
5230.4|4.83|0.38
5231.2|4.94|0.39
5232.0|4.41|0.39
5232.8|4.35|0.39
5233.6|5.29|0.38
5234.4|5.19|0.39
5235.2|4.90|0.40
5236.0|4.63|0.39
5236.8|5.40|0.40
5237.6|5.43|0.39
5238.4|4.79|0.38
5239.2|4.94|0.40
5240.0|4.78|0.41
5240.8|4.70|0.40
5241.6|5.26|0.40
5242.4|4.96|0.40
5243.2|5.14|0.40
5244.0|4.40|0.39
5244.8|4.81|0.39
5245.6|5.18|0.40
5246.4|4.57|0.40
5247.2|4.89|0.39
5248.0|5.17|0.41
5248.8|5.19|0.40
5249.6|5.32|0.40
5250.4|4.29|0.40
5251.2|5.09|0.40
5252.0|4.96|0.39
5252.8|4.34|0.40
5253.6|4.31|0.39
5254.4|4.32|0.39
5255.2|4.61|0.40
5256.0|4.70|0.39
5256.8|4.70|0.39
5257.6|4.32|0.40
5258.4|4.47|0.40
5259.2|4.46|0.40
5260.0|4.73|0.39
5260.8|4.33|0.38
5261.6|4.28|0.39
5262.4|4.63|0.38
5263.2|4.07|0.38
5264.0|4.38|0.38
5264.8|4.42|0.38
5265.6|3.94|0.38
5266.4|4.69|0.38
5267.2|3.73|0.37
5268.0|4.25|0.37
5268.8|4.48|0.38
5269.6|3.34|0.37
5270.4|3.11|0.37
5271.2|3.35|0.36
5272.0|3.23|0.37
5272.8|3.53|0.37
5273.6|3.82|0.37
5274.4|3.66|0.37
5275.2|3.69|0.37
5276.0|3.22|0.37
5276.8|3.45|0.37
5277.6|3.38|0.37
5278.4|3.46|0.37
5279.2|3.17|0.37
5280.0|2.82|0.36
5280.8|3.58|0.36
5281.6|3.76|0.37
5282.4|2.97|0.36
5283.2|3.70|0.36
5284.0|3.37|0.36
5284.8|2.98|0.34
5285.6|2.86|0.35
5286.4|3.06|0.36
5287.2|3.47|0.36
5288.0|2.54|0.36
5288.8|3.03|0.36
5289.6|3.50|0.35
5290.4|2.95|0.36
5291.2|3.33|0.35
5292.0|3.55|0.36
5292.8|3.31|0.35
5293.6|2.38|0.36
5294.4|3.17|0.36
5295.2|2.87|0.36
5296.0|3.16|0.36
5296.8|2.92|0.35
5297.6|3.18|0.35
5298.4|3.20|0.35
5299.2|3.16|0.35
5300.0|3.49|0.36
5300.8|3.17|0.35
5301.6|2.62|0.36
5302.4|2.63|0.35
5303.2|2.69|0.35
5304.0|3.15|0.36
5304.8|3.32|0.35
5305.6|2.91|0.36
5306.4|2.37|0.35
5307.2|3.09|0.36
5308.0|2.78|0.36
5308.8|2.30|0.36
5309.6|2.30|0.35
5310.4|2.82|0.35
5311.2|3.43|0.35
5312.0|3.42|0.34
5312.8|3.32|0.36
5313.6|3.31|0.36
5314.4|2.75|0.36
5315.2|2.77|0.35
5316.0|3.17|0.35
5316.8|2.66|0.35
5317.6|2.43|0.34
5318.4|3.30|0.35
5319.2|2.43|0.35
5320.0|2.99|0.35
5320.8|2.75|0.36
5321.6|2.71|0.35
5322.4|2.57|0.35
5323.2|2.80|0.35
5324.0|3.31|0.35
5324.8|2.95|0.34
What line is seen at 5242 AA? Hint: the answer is Mg II 2798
